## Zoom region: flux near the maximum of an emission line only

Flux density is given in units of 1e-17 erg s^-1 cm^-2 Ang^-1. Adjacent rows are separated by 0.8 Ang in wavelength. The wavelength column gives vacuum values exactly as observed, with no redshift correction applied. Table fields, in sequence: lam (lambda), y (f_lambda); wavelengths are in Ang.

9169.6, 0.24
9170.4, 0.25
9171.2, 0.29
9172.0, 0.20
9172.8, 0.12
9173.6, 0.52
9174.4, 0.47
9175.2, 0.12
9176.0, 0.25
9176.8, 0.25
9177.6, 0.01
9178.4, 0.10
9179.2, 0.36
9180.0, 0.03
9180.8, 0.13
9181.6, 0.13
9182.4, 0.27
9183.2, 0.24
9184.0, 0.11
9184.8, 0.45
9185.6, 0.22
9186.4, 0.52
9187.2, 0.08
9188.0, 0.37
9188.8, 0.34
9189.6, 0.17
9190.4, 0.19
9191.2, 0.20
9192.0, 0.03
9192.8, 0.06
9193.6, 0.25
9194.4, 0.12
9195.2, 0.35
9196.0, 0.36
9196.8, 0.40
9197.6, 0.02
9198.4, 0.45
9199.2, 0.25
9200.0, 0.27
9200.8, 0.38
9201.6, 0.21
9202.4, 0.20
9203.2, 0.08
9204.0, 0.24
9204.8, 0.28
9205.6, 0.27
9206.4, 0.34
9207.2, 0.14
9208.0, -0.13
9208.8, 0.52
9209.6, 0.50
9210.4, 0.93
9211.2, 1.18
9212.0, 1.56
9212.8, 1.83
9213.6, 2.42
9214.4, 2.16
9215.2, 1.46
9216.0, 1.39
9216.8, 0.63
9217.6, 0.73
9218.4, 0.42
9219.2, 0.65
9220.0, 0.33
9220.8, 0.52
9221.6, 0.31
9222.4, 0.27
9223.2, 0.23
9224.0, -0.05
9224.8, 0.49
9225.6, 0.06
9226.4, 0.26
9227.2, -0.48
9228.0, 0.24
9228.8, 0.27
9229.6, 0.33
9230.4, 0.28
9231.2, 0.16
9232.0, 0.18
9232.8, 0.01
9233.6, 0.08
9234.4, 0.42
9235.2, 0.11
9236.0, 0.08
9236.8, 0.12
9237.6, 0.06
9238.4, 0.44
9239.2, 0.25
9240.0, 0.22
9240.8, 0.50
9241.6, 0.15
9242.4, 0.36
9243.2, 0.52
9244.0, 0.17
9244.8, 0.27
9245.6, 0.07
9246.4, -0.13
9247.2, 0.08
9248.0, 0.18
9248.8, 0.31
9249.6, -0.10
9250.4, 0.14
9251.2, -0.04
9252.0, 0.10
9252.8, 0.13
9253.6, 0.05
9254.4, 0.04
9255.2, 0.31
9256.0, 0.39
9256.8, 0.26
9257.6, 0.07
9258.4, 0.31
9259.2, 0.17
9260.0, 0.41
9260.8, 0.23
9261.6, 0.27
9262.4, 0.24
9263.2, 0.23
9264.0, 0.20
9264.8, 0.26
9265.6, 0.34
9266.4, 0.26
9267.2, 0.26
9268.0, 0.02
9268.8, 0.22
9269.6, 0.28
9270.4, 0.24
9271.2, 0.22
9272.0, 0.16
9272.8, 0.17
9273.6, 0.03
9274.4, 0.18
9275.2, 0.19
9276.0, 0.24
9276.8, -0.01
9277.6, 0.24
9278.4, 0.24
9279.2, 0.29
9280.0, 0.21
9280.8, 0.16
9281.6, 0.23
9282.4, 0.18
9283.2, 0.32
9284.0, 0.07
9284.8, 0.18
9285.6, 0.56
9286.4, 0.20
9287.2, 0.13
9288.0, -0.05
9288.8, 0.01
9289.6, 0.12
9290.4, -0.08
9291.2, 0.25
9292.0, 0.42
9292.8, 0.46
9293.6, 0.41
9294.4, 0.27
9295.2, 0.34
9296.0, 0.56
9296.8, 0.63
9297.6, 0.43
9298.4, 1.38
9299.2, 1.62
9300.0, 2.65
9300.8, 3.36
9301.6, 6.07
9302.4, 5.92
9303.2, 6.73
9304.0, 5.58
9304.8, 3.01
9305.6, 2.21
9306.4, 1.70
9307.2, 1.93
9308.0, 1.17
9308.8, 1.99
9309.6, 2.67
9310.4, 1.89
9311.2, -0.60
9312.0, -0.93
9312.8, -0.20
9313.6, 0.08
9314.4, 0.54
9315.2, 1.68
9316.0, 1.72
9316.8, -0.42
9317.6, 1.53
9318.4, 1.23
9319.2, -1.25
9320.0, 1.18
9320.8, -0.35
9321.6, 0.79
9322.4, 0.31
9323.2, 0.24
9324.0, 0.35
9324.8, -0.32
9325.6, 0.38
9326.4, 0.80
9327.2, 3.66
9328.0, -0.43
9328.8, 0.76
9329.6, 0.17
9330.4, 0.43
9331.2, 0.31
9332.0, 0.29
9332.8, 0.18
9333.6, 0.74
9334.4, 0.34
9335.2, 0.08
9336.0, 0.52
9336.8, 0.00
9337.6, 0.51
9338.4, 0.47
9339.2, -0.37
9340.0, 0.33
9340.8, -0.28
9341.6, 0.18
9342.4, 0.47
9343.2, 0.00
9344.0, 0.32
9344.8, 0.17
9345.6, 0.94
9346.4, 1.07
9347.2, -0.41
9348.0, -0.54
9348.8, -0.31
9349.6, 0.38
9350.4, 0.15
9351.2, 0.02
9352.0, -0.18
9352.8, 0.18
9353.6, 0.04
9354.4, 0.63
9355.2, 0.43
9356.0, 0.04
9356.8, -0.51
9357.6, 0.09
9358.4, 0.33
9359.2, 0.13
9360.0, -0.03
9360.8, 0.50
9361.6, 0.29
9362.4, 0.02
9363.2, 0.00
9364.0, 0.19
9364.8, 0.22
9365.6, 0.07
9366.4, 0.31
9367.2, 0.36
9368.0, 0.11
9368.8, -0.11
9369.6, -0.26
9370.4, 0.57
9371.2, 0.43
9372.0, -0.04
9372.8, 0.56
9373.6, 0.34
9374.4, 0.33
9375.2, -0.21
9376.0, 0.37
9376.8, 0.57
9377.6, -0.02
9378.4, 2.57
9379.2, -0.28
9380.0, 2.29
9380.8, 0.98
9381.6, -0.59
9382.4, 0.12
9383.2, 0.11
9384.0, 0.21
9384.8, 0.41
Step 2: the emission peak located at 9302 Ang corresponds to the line [O III] 5007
